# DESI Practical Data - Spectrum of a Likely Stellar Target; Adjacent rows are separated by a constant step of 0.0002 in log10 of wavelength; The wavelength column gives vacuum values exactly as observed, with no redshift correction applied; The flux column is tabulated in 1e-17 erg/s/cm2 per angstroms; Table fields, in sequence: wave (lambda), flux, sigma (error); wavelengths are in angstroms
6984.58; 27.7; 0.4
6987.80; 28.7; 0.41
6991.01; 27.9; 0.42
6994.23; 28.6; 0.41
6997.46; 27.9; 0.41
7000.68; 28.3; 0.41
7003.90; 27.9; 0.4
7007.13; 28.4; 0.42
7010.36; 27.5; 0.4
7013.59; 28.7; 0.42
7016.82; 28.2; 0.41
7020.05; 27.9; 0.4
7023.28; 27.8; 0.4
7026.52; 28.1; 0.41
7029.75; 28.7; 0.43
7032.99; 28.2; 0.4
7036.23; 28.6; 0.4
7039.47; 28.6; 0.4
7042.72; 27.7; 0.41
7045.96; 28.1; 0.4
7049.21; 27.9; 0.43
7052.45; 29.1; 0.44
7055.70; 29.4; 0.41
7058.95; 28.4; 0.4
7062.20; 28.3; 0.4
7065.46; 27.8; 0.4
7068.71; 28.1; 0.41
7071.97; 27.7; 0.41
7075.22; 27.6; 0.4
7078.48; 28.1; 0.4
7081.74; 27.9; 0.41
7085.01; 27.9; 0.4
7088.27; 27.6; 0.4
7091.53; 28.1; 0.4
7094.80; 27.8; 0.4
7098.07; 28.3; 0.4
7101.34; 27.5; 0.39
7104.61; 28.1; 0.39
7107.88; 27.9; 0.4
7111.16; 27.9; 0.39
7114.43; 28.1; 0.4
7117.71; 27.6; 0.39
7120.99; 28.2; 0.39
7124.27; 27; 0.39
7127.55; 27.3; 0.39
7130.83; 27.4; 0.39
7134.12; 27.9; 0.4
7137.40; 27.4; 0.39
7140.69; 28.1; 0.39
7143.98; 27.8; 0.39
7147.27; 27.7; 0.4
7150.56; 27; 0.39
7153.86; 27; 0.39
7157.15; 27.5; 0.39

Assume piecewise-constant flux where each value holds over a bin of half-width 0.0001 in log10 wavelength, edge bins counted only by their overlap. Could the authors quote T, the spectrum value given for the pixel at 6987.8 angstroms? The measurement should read 28.7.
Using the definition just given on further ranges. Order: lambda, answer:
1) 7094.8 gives 27.8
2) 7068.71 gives 28.1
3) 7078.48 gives 28.1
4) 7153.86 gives 27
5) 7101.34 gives 27.5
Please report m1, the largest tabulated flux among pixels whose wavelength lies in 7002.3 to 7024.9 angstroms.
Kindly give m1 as 28.7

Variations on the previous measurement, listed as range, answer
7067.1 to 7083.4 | 28.1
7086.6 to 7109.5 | 28.3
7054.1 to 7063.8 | 29.4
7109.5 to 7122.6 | 28.2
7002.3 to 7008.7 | 28.4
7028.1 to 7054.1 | 29.1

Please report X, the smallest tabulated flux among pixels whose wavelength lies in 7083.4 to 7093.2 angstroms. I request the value 27.6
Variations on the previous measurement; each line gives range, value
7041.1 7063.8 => 27.7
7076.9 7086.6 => 27.9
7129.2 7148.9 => 27.4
